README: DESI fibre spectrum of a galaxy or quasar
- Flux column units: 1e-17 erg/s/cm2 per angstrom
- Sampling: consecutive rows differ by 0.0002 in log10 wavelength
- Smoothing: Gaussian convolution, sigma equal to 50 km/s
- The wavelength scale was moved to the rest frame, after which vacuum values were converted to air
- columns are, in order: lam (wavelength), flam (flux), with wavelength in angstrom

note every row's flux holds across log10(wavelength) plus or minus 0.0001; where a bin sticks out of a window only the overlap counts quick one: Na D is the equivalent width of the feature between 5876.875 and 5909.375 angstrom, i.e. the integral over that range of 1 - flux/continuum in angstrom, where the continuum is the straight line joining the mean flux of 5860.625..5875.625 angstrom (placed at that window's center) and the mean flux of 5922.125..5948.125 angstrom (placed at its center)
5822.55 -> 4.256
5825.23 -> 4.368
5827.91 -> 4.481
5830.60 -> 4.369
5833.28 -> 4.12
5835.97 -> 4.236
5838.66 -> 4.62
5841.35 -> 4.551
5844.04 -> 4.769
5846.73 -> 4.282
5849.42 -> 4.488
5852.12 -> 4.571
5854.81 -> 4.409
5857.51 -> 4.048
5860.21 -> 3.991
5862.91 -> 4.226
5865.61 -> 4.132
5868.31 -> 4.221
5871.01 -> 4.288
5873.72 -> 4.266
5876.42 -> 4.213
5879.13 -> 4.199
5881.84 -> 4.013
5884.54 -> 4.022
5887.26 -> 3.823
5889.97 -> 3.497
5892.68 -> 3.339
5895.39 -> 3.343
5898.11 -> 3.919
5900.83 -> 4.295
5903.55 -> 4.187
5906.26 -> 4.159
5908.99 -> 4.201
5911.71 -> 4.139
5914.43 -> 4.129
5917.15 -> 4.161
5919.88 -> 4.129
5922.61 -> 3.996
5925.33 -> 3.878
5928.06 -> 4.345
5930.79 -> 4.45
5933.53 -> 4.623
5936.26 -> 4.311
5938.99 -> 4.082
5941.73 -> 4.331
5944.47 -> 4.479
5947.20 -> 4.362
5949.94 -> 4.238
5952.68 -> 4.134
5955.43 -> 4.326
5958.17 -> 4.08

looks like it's 2.5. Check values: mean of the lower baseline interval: 4.21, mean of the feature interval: 3.92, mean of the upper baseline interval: 4.3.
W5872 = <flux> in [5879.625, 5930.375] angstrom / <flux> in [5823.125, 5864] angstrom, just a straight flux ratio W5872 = 0.91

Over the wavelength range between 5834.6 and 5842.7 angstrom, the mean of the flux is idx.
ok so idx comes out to 4.47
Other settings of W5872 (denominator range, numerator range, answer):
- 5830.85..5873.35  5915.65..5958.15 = 0.98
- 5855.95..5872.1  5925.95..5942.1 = 1.04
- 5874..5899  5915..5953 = 1.11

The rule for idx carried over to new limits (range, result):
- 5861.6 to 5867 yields 4.18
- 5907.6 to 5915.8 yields 4.16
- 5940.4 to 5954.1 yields 4.31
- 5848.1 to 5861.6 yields 4.3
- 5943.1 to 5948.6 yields 4.42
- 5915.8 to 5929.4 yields 4.1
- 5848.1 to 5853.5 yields 4.53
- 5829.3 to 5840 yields 4.34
